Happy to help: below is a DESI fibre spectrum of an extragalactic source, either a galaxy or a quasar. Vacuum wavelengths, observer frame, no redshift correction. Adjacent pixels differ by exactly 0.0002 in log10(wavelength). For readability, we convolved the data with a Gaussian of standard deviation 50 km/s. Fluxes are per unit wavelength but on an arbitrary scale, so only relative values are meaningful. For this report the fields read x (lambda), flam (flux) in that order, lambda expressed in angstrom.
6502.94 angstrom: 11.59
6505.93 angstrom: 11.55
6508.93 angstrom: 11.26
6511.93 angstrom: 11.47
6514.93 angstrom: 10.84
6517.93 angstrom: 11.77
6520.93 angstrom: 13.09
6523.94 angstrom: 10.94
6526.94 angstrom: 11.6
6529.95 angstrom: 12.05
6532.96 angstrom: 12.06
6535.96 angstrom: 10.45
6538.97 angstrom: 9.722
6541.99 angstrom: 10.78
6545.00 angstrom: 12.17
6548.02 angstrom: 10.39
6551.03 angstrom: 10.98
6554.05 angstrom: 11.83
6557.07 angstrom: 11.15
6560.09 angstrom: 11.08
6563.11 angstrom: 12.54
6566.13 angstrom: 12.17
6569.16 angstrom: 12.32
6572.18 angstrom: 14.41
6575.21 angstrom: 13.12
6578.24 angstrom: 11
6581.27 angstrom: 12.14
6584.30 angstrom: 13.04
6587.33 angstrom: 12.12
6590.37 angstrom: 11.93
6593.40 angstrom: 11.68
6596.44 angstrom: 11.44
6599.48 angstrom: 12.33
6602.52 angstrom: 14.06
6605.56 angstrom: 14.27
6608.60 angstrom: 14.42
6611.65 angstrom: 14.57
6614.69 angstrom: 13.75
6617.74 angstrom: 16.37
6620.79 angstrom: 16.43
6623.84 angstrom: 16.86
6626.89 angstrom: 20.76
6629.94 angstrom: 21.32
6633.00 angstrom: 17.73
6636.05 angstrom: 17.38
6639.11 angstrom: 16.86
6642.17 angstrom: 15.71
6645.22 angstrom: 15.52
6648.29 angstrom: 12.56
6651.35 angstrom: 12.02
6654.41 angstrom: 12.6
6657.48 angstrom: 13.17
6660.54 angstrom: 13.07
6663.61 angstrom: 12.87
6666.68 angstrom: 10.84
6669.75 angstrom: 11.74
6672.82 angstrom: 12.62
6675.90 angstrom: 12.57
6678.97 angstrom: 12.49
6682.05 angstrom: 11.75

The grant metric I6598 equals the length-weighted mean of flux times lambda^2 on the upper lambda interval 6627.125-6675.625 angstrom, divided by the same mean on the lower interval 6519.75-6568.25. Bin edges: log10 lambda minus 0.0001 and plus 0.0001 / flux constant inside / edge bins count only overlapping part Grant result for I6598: 1.31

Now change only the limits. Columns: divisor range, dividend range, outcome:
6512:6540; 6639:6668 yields 1.22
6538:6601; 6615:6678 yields 1.29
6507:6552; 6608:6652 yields 1.48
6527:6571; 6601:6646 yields 1.47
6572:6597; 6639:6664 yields 1.14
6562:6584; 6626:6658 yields 1.30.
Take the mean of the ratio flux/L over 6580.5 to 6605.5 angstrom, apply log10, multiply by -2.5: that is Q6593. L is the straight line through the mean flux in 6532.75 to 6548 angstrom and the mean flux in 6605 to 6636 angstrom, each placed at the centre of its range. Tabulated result 0.18 mag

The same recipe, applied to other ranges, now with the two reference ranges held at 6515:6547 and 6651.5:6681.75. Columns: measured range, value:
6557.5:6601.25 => -0.04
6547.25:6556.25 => 0.04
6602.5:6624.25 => -0.25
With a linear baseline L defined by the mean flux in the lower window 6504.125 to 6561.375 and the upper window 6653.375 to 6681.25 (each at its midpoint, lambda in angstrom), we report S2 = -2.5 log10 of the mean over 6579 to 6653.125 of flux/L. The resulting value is -0.22 mag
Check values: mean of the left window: 11.3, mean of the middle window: 14.8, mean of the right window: 12.4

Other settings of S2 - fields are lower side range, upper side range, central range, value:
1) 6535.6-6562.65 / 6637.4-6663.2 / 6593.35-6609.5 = -0.048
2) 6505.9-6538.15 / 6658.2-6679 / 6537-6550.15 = 0.085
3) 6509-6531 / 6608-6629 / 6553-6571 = 0.151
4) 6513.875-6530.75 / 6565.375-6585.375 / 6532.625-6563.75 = 0.096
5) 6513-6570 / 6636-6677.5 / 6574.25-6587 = -0.014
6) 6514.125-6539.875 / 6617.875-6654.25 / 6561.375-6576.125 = 0.042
